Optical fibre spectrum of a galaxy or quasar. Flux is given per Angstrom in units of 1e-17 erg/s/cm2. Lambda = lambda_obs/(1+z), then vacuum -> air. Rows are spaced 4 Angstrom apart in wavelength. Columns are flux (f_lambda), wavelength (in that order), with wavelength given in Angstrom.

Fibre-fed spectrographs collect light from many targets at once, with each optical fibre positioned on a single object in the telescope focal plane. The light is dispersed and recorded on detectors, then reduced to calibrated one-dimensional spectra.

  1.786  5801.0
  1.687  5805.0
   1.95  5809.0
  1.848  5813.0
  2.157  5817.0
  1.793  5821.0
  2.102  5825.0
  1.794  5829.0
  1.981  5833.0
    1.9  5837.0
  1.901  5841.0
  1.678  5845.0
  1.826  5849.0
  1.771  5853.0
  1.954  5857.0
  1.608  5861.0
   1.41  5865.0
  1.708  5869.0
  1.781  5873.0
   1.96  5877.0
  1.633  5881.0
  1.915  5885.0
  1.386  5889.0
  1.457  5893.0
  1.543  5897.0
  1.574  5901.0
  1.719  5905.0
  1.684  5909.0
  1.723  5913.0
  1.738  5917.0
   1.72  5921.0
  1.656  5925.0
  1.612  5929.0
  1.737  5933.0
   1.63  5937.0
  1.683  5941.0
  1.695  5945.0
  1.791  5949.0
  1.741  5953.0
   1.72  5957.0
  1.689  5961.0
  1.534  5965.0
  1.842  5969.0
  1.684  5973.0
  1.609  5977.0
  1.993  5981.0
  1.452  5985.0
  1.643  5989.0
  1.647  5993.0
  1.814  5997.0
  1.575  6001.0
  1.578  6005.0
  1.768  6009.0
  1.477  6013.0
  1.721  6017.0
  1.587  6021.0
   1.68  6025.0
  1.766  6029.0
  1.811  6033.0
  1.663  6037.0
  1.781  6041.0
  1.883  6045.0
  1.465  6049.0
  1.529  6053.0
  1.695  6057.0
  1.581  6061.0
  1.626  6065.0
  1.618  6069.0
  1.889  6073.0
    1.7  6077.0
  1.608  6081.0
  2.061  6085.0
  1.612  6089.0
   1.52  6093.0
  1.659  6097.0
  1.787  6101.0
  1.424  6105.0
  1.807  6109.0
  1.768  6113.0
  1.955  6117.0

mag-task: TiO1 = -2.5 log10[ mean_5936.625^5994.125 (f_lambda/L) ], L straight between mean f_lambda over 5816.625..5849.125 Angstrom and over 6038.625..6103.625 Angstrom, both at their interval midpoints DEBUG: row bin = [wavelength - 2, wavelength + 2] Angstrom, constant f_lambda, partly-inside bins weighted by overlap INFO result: 0.05 mag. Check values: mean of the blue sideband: 1.9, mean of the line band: 1.69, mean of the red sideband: 1.69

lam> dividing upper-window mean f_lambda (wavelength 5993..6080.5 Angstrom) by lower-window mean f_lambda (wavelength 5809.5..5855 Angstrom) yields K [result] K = 0.89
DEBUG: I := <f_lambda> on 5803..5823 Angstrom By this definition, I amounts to 1.89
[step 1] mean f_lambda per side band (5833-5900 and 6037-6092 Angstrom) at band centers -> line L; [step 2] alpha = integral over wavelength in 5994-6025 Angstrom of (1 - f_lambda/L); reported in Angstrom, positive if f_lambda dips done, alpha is 0.9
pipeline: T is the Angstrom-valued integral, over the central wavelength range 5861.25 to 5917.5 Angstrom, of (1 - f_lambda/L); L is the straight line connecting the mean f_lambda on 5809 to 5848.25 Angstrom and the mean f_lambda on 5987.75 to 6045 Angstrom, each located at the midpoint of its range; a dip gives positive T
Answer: 5.49 Angstrom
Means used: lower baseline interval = 1.91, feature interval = 1.66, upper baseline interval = 1.69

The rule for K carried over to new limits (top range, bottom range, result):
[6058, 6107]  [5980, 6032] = 1.01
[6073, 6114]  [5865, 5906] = 1.03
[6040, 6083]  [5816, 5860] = 0.89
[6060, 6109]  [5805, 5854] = 0.89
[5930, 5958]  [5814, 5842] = 0.88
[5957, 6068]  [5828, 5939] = 0.97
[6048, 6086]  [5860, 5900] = 1.02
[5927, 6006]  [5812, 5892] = 0.94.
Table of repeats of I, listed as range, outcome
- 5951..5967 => 1.67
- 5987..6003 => 1.67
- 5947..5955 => 1.77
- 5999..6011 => 1.64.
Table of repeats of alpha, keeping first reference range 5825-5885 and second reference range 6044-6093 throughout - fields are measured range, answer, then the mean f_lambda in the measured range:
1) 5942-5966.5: 0.6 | 1.7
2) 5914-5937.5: 0.9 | 1.69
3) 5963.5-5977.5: 0.4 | 1.68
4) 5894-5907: 1.2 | 1.6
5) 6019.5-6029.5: 0.2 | 1.67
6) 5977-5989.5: 0.3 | 1.69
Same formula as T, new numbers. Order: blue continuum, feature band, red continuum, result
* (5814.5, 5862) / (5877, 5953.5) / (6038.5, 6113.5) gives 6.02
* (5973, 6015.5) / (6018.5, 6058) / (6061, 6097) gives -0.22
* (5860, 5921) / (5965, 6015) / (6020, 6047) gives 1.46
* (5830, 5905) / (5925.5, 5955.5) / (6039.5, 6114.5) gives 0.21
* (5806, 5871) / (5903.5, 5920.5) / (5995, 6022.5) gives 0.36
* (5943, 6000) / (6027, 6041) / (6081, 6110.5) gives -0.47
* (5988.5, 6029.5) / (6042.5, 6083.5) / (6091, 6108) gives -0.94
